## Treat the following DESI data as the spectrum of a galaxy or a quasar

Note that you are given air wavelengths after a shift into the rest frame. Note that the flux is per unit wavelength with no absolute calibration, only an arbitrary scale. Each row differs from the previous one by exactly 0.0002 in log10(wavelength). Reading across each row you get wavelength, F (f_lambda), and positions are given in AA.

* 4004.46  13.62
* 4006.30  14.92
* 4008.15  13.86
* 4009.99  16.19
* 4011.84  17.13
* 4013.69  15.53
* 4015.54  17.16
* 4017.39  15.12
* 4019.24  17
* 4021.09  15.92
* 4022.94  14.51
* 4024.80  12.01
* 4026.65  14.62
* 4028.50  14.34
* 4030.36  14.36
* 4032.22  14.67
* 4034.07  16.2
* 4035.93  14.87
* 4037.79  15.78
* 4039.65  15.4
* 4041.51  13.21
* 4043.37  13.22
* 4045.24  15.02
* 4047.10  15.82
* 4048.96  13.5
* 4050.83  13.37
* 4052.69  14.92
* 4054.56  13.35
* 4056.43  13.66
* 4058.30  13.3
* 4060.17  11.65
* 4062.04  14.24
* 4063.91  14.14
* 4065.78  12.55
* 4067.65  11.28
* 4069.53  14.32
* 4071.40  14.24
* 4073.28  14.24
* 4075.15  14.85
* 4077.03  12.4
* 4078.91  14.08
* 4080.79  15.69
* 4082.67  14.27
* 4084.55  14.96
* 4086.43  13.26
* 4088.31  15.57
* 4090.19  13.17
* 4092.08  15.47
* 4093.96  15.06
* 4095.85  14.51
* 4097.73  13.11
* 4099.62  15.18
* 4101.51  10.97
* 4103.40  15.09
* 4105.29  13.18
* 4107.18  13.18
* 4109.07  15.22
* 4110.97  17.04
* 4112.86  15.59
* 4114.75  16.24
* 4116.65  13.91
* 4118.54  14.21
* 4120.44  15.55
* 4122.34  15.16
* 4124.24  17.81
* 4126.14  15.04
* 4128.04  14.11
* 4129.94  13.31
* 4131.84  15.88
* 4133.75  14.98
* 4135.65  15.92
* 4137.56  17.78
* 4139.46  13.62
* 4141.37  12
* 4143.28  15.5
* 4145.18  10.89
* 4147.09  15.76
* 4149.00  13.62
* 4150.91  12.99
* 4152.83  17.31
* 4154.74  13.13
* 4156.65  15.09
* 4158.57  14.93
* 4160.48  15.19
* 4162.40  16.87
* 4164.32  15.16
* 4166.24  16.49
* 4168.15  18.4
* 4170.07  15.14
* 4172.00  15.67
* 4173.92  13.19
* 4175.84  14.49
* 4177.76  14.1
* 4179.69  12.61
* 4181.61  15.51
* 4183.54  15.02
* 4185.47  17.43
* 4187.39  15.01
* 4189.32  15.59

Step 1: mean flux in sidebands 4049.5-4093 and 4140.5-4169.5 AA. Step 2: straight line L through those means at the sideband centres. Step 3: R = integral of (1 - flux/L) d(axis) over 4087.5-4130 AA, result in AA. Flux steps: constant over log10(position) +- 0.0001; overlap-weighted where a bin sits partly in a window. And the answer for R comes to -1.1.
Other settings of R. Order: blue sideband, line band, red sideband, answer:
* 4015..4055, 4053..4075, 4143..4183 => 1.9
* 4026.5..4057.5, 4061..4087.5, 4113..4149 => 1.3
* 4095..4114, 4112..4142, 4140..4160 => -1.8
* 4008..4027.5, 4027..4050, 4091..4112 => 0.7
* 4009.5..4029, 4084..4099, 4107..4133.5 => 0.9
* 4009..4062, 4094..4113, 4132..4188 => 0.7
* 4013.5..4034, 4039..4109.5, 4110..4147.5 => 5.1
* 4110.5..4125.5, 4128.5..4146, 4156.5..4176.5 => 1.3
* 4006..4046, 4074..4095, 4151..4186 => 1.0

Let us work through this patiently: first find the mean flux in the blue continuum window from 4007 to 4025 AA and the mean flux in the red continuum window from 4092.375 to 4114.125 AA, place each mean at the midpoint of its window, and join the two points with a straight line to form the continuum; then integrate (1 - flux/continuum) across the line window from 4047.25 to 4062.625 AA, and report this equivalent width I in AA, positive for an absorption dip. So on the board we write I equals 1.5 AA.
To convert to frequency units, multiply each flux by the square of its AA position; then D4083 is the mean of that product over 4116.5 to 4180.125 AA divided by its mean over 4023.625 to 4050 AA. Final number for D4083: 1.09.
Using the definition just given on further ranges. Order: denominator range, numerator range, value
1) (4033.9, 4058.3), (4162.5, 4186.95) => 1.13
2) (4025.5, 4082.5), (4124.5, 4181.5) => 1.11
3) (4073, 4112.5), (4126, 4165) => 1.05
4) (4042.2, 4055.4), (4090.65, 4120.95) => 1.06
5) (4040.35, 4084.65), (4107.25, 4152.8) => 1.11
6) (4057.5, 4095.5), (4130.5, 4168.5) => 1.11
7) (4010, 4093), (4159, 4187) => 1.13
